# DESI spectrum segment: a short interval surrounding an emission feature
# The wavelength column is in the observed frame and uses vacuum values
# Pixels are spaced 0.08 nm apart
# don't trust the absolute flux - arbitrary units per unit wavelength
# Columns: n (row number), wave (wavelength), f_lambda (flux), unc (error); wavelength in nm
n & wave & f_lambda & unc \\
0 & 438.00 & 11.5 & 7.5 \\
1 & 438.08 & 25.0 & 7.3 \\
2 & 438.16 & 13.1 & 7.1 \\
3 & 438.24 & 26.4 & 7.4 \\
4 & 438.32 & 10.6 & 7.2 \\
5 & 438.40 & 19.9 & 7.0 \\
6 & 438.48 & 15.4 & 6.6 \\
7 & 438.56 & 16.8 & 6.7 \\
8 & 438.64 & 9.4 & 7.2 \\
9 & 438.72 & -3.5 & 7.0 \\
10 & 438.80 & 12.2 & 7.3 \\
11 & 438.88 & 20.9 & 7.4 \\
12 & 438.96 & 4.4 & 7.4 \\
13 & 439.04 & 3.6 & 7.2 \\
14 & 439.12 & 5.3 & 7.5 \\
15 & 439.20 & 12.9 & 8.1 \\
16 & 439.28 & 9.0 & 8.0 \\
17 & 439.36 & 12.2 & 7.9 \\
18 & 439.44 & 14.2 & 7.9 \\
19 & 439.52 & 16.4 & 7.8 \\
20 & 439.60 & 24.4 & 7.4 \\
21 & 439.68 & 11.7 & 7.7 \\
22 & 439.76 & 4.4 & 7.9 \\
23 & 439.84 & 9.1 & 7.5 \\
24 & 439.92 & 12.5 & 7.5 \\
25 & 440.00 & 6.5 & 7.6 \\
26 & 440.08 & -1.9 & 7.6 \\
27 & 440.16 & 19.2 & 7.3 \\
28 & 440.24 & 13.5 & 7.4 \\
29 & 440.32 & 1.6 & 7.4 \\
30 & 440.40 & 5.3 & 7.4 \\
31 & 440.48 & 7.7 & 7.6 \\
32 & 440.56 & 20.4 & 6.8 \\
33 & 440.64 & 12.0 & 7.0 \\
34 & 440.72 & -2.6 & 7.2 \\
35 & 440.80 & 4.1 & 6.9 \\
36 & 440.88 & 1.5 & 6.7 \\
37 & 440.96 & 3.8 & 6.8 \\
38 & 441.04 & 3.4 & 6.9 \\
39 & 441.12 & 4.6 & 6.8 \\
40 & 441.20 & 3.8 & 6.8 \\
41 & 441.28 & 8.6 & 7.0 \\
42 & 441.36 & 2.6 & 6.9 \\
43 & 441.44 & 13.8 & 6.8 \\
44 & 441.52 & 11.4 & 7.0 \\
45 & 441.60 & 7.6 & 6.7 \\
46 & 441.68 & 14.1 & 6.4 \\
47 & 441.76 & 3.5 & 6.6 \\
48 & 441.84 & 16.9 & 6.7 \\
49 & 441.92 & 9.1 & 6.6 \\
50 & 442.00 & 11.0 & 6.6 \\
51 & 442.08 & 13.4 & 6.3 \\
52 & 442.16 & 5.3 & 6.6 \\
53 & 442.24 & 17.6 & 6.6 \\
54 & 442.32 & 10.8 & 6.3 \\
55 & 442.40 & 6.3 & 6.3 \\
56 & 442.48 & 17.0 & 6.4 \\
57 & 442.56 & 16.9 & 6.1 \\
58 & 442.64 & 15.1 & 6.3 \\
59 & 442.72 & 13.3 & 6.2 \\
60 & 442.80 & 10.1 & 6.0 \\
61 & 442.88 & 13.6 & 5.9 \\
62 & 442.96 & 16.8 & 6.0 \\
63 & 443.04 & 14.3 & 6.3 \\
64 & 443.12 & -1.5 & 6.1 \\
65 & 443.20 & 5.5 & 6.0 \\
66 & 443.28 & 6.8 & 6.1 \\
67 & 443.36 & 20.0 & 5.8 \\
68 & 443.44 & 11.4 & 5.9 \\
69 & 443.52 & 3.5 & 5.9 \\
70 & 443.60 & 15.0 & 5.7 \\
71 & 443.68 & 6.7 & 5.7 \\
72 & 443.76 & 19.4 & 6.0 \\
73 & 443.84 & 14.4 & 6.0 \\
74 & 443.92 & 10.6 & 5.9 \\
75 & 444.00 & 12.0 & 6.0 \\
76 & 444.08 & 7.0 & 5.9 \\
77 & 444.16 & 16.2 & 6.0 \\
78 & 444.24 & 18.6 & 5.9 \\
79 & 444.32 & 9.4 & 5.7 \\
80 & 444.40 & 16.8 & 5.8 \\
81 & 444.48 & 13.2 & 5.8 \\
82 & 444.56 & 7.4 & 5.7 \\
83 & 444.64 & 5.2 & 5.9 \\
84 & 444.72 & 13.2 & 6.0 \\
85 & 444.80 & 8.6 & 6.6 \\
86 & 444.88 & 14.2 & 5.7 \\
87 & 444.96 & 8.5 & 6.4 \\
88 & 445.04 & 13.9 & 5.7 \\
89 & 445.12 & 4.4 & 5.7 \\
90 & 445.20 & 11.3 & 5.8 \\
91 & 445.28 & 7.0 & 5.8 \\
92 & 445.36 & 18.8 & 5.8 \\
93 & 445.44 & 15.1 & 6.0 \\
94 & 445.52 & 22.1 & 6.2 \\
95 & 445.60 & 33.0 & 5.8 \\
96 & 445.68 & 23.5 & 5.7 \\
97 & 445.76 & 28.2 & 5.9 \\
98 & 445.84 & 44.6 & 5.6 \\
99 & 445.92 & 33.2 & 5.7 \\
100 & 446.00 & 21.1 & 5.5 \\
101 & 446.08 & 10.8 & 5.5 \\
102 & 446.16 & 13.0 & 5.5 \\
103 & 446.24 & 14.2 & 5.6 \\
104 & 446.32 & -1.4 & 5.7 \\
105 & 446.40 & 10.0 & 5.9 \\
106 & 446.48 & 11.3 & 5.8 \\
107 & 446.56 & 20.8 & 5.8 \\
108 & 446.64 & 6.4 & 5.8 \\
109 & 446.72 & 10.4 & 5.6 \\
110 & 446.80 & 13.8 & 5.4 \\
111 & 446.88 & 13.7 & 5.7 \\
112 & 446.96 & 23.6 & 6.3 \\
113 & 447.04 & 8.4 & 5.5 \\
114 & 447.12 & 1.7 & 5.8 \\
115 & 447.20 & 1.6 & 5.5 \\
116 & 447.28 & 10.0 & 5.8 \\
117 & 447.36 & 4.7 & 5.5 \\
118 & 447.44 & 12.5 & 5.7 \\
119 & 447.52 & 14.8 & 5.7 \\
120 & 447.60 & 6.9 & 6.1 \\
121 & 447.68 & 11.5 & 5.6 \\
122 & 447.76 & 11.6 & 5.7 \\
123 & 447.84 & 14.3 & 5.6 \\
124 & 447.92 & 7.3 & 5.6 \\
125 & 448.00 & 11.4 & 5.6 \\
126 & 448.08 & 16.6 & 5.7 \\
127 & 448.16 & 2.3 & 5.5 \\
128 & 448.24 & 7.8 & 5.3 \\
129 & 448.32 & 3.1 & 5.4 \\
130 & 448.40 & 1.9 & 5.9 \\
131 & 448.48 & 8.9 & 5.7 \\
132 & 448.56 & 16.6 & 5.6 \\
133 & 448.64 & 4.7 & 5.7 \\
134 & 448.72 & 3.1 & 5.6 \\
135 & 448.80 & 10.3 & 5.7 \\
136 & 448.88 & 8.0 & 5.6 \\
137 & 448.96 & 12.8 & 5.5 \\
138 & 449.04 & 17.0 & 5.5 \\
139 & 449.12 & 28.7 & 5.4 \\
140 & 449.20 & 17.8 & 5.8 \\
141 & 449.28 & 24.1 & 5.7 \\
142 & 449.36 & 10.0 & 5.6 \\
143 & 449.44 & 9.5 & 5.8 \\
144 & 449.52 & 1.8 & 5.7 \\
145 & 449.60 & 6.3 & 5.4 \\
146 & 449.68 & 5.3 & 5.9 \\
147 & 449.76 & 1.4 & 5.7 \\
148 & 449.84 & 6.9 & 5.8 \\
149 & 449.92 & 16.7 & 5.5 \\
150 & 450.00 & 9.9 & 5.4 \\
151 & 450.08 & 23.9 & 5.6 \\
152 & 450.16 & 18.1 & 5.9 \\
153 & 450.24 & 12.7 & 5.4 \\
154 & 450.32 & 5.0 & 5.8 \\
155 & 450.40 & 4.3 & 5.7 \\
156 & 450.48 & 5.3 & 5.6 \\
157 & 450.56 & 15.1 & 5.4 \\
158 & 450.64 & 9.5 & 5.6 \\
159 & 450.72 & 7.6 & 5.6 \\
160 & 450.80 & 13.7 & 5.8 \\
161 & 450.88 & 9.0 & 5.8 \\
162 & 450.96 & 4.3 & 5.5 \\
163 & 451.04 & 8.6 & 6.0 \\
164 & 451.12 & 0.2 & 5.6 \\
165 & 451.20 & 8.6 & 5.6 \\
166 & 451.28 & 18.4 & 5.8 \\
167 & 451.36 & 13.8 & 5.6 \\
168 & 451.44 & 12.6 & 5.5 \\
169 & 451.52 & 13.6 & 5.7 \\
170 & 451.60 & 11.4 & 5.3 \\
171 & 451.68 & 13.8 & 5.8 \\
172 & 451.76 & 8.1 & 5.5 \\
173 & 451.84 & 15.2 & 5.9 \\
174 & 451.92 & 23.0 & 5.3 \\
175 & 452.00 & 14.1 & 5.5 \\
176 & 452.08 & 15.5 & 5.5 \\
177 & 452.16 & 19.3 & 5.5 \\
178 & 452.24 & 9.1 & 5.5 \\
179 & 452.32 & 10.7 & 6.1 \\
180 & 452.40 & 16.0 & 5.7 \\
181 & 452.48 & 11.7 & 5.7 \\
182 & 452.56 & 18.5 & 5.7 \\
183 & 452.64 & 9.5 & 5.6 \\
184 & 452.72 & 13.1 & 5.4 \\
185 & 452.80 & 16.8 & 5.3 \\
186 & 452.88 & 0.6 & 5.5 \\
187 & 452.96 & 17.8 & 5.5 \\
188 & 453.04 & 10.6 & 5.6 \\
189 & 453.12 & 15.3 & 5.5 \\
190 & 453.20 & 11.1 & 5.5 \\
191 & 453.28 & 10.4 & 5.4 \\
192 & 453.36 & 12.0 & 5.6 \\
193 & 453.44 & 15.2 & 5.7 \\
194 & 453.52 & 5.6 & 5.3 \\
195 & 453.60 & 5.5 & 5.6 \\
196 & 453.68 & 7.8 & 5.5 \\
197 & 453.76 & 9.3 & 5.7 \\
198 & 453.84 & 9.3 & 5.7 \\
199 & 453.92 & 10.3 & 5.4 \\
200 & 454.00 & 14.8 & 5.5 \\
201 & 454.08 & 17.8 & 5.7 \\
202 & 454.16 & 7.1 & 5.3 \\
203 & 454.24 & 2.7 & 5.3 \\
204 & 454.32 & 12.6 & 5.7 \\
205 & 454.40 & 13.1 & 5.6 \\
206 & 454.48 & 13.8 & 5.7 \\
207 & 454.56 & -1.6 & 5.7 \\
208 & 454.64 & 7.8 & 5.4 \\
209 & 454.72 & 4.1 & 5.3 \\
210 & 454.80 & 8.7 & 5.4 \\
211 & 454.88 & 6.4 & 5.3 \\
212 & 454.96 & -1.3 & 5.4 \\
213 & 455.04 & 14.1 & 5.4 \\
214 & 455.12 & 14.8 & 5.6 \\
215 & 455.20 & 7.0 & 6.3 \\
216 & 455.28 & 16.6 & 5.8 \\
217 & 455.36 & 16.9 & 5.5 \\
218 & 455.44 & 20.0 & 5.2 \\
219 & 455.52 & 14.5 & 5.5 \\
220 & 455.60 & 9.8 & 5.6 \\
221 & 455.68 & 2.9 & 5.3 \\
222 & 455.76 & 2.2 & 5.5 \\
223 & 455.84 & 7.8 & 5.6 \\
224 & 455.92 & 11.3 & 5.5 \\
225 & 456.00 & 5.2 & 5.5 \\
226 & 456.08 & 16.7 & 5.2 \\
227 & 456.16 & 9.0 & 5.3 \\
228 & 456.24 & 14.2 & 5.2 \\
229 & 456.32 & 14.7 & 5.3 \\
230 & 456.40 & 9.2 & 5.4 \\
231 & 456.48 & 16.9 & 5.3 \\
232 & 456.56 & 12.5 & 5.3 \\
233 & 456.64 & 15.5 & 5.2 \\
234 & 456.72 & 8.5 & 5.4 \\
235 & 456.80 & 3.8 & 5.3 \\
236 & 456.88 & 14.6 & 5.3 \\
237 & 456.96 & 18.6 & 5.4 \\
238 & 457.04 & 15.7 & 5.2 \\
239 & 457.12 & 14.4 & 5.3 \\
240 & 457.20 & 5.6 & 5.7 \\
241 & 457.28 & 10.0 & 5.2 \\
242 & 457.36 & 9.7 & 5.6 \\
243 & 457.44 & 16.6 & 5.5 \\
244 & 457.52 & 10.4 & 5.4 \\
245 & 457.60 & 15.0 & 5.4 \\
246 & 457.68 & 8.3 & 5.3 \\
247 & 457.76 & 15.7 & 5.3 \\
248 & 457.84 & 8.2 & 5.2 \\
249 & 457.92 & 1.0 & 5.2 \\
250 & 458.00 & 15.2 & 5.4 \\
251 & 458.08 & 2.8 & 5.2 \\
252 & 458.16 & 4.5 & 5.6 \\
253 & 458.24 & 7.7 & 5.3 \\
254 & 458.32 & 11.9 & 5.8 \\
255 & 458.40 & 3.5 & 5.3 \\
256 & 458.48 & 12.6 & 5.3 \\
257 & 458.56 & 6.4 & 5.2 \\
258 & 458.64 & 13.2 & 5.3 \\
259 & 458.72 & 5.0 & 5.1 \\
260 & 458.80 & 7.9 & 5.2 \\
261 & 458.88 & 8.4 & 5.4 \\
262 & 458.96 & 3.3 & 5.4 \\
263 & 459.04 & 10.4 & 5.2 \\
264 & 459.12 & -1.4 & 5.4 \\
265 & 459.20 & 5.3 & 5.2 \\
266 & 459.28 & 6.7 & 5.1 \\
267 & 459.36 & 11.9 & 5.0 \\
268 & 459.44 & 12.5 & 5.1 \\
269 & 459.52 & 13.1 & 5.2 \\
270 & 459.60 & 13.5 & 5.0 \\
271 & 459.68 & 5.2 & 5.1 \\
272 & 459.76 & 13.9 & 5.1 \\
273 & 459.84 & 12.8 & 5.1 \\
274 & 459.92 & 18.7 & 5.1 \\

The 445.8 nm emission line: [O II]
